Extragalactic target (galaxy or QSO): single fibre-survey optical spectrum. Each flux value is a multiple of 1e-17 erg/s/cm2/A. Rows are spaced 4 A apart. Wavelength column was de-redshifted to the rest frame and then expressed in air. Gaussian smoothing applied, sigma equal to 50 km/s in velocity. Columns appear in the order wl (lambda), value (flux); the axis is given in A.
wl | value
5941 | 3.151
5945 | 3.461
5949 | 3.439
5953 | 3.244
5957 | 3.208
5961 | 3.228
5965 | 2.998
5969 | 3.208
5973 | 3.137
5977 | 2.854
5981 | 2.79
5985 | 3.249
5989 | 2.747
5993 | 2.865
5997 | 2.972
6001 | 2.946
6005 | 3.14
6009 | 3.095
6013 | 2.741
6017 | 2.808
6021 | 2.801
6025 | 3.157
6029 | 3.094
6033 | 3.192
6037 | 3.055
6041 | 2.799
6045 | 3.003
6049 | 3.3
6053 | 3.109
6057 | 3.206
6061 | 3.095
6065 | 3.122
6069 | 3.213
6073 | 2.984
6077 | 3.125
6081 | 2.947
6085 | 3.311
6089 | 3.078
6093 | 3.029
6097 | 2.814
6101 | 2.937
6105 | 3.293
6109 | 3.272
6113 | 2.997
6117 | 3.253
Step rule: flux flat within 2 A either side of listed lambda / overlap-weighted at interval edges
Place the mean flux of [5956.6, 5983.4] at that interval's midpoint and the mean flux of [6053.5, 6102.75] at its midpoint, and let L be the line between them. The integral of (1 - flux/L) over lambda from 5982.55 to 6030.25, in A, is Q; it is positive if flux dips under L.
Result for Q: 1.5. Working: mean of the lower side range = 3.05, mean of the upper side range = 3.07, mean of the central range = 2.96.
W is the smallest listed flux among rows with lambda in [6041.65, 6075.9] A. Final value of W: 2.984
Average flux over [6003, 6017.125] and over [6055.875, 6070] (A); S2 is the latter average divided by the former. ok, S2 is 1.1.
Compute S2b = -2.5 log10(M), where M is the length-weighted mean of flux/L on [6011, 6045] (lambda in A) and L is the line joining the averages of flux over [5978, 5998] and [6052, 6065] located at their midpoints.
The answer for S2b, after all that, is 0.03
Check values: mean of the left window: 2.92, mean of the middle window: 2.96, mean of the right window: 3.14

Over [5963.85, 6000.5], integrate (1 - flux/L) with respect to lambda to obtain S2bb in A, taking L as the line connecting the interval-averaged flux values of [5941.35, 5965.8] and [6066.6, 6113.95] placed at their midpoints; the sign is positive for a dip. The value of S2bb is 2.9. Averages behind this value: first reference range 3.27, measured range 2.98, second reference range 3.09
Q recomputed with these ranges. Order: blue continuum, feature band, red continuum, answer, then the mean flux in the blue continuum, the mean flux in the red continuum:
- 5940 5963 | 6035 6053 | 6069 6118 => 0.6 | 3.29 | 3.09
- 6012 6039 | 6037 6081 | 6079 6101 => -1.2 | 2.99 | 3.03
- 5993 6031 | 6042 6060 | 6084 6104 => -0.8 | 2.97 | 3.03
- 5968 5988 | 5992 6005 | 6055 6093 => 0.3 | 3.02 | 3.12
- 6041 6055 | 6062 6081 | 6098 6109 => 0.0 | 3.09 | 3.12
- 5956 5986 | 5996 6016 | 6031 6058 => 0.7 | 3.07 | 3.09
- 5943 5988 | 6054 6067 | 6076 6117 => -0.1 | 3.16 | 3.09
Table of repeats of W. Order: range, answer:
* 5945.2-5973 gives 2.998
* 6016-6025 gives 2.801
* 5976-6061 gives 2.741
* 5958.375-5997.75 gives 2.747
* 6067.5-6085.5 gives 2.947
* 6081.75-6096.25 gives 3.029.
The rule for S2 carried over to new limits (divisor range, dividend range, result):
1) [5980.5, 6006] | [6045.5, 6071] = 1.07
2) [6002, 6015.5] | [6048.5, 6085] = 1.05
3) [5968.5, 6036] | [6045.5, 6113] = 1.04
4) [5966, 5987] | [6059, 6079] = 1.02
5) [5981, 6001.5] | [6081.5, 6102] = 1.03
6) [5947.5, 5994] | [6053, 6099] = 1.00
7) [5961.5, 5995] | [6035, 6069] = 1.03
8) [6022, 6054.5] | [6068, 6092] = 1.01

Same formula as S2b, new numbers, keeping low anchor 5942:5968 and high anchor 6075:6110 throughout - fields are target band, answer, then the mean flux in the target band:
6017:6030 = 0.07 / 2.98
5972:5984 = 0.10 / 2.94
